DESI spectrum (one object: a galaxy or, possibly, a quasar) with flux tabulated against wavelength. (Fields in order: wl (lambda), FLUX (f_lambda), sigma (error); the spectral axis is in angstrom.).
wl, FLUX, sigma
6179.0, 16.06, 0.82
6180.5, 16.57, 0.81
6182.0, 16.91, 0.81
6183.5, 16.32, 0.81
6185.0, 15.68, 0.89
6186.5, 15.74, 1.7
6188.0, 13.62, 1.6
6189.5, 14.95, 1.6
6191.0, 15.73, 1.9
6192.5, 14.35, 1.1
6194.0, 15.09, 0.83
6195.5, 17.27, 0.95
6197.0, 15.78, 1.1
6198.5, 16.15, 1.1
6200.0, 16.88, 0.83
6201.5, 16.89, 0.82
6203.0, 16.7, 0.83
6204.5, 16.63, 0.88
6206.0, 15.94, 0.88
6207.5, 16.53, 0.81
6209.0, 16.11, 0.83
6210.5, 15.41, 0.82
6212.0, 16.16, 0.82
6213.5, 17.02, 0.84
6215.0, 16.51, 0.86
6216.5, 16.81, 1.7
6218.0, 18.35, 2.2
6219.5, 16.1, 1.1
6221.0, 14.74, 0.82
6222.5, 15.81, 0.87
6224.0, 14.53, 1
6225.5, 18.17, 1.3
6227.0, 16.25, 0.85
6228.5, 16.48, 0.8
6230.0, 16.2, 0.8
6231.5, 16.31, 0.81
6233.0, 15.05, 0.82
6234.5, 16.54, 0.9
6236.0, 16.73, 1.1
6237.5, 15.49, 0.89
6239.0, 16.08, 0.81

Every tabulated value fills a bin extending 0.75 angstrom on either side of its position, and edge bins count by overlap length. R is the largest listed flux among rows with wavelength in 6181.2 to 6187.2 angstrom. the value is 16.91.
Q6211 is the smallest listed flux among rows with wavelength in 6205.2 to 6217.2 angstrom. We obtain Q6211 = 15.41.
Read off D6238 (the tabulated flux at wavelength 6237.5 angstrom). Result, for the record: 15.49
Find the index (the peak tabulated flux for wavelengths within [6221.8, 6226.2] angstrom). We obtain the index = 18.17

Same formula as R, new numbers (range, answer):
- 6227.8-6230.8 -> 16.48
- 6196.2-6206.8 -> 16.89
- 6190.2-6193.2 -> 15.73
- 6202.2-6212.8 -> 16.7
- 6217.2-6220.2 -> 18.35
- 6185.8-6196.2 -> 17.27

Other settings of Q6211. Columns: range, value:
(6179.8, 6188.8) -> 13.62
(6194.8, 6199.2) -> 15.78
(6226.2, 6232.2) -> 16.2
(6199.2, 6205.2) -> 16.63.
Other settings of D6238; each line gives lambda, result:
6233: 15.05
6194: 15.09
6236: 16.73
